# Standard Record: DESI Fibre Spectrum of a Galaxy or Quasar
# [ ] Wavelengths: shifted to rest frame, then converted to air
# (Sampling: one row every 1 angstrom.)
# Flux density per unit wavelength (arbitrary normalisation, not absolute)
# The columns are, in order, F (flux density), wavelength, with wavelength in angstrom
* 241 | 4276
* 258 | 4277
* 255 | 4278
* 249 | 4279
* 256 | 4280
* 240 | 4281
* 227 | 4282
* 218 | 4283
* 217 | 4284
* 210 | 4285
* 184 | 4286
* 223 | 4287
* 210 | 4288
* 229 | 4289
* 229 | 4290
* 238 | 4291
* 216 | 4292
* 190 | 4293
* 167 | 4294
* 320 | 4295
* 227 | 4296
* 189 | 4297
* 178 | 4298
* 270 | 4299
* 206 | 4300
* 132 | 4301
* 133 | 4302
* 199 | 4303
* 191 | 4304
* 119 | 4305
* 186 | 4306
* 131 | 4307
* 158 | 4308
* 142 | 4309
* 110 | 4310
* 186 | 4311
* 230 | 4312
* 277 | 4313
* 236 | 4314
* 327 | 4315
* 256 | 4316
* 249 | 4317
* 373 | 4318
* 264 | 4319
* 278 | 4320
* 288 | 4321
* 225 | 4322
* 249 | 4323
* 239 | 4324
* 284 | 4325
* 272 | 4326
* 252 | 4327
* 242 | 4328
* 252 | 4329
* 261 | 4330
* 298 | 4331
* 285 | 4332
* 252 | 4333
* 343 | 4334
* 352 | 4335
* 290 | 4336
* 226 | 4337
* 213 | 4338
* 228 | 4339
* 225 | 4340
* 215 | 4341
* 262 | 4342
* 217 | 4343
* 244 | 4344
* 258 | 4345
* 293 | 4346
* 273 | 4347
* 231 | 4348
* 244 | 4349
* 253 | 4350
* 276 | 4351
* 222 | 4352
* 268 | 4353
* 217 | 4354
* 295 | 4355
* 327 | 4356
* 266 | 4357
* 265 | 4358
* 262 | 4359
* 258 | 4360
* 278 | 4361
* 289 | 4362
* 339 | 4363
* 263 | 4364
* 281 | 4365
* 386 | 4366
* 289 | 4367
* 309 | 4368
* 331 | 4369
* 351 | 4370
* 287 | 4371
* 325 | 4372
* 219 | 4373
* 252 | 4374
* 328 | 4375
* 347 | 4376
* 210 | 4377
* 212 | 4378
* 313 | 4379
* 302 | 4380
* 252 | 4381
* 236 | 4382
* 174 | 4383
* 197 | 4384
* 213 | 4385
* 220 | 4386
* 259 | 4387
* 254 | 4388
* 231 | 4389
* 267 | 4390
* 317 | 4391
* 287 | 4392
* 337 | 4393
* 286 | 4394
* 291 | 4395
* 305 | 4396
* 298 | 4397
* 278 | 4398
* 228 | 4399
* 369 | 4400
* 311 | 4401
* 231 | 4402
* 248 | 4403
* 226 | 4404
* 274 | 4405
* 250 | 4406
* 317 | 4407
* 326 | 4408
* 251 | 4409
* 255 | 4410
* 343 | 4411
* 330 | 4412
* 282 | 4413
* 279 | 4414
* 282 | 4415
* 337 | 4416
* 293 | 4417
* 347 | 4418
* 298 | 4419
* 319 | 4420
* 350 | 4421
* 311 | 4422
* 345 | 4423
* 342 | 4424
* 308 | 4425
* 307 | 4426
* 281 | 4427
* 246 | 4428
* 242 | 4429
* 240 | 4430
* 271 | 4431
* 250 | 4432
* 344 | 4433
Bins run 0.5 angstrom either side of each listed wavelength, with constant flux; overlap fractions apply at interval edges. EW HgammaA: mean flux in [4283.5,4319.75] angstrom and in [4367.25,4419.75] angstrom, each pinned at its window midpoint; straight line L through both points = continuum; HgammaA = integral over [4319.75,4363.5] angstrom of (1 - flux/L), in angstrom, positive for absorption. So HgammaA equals -4.1 angstrom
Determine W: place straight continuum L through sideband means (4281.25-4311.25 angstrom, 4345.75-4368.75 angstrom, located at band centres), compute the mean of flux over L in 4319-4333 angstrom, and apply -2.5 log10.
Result -0.12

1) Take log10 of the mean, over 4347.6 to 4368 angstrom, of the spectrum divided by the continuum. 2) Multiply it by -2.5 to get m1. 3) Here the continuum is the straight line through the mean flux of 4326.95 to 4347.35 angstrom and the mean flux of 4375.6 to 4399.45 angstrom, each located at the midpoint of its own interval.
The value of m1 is -0.06 mag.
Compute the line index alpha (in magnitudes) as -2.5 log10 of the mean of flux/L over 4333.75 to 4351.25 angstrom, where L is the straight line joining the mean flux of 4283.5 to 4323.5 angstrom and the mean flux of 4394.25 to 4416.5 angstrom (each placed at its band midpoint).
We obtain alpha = -0.06 mag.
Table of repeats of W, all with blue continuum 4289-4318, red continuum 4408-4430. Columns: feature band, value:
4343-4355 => -0.04 mag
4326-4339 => -0.17 mag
